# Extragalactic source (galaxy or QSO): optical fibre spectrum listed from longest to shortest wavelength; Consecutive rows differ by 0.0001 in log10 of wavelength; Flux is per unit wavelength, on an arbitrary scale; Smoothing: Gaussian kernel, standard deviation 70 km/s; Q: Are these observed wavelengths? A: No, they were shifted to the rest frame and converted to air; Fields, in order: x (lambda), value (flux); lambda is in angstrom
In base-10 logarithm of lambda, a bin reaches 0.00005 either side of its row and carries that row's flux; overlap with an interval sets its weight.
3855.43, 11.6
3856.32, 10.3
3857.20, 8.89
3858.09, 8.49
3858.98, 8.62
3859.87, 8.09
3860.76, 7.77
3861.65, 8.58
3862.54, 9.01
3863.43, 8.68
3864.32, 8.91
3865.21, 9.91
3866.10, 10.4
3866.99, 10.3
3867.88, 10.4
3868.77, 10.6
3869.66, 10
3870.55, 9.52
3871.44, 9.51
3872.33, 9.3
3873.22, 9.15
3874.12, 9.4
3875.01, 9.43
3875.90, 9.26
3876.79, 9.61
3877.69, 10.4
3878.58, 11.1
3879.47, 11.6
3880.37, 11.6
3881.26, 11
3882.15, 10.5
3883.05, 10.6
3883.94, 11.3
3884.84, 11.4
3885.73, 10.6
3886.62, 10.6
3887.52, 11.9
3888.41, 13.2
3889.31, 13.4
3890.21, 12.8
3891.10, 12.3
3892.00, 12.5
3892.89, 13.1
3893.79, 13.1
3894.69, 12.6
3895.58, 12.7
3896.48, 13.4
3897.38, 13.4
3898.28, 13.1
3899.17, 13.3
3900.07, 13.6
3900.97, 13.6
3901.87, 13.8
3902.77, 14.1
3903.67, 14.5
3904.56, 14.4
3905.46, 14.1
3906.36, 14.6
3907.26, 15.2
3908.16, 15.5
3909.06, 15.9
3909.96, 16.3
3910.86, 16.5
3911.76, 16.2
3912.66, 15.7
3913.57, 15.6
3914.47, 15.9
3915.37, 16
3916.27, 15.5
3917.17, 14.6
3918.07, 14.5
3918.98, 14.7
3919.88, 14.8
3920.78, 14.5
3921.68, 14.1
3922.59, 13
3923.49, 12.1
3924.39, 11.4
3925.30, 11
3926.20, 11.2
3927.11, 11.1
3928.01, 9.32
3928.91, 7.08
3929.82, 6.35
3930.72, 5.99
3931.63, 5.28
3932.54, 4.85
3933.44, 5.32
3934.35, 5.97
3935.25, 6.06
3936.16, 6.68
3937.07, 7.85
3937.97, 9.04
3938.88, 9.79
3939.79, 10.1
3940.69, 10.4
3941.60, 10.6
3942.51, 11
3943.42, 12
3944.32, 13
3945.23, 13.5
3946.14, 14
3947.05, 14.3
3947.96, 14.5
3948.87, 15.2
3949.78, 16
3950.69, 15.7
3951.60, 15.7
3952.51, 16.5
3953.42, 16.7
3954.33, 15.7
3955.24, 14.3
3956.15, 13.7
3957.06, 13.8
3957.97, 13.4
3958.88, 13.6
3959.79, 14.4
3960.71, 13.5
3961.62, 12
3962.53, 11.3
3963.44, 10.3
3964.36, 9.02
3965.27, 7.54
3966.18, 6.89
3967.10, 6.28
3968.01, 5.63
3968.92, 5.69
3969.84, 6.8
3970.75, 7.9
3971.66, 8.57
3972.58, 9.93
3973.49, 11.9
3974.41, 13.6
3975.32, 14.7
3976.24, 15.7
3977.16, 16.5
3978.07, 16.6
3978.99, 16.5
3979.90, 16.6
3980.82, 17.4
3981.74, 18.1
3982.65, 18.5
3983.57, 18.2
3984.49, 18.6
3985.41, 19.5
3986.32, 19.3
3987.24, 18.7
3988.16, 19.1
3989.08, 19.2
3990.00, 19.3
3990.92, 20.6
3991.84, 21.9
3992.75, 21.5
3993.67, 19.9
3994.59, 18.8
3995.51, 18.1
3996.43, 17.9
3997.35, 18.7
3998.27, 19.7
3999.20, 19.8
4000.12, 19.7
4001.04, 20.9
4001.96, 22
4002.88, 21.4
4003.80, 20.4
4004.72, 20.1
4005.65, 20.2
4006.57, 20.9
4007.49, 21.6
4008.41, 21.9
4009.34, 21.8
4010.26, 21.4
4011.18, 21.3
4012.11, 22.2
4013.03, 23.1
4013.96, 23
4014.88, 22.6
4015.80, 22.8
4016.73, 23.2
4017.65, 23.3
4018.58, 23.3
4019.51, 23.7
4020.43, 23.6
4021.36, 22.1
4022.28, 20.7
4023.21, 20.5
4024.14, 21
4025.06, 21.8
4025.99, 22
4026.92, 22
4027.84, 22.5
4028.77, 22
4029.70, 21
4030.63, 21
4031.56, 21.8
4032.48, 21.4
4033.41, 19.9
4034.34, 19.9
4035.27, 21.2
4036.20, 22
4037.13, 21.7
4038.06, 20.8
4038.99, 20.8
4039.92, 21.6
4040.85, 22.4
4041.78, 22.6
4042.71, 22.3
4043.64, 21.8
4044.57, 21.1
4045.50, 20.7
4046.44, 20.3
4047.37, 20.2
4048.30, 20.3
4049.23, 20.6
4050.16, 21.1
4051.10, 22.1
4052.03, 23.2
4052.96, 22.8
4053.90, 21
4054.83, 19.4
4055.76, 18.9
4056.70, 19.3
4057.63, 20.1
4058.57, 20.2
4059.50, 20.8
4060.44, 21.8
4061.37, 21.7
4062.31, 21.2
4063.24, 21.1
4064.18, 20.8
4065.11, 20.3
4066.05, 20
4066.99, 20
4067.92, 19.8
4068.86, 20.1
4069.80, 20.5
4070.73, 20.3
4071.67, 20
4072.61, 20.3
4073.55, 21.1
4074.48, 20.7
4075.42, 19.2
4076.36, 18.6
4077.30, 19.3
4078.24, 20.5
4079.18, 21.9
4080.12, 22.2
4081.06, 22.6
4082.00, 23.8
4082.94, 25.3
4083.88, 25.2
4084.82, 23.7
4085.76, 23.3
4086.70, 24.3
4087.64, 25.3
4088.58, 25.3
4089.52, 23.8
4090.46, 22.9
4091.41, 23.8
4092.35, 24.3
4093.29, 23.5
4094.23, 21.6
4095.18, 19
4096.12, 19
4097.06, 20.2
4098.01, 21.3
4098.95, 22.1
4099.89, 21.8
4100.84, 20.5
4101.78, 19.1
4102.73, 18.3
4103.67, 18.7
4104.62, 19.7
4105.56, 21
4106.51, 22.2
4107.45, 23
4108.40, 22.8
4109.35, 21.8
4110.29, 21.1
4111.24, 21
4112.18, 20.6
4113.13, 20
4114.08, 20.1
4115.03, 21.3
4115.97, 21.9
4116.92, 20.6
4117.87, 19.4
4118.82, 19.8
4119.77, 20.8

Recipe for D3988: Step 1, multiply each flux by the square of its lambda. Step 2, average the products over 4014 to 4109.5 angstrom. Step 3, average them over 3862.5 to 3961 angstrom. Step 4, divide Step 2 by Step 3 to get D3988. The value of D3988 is 1.9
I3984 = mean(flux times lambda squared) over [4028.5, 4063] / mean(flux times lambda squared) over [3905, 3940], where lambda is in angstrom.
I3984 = 1.91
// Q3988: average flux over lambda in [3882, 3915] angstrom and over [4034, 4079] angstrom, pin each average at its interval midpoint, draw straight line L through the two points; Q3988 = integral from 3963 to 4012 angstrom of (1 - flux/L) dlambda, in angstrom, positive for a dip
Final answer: 2.9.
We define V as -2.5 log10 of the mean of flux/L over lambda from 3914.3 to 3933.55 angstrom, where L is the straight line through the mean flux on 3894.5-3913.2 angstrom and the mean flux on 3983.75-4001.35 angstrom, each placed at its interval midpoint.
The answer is 0.34 mag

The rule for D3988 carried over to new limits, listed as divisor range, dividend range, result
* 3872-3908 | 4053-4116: 1.93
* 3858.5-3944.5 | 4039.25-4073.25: 1.97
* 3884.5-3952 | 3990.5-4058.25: 1.80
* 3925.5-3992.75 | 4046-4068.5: 1.71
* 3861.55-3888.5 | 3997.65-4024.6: 2.26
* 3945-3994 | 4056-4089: 1.55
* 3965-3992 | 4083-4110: 1.61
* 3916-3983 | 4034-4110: 1.92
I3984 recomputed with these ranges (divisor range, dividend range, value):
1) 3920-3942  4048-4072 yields 2.40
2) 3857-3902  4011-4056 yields 2.14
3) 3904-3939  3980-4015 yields 1.76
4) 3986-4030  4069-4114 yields 1.07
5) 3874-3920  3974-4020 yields 1.59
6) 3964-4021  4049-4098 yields 1.25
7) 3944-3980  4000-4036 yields 1.77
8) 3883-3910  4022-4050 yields 1.72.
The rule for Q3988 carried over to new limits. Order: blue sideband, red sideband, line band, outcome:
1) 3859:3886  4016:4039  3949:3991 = 8.05 angstrom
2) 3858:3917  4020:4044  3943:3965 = 3.50 angstrom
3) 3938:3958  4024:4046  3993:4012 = -1.90 angstrom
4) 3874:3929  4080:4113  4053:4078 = 0.41 angstrom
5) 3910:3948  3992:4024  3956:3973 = 6.23 angstrom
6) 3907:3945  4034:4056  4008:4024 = -2.94 angstrom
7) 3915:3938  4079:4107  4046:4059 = -0.93 angstrom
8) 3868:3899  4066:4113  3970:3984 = 1.27 angstrom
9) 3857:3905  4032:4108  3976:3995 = -2.10 angstrom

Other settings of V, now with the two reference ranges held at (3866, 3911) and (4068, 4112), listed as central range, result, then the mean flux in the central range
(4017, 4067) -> -0.11 mag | 21.3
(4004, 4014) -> -0.20 mag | 21.5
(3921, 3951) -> 0.35 mag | 10.4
